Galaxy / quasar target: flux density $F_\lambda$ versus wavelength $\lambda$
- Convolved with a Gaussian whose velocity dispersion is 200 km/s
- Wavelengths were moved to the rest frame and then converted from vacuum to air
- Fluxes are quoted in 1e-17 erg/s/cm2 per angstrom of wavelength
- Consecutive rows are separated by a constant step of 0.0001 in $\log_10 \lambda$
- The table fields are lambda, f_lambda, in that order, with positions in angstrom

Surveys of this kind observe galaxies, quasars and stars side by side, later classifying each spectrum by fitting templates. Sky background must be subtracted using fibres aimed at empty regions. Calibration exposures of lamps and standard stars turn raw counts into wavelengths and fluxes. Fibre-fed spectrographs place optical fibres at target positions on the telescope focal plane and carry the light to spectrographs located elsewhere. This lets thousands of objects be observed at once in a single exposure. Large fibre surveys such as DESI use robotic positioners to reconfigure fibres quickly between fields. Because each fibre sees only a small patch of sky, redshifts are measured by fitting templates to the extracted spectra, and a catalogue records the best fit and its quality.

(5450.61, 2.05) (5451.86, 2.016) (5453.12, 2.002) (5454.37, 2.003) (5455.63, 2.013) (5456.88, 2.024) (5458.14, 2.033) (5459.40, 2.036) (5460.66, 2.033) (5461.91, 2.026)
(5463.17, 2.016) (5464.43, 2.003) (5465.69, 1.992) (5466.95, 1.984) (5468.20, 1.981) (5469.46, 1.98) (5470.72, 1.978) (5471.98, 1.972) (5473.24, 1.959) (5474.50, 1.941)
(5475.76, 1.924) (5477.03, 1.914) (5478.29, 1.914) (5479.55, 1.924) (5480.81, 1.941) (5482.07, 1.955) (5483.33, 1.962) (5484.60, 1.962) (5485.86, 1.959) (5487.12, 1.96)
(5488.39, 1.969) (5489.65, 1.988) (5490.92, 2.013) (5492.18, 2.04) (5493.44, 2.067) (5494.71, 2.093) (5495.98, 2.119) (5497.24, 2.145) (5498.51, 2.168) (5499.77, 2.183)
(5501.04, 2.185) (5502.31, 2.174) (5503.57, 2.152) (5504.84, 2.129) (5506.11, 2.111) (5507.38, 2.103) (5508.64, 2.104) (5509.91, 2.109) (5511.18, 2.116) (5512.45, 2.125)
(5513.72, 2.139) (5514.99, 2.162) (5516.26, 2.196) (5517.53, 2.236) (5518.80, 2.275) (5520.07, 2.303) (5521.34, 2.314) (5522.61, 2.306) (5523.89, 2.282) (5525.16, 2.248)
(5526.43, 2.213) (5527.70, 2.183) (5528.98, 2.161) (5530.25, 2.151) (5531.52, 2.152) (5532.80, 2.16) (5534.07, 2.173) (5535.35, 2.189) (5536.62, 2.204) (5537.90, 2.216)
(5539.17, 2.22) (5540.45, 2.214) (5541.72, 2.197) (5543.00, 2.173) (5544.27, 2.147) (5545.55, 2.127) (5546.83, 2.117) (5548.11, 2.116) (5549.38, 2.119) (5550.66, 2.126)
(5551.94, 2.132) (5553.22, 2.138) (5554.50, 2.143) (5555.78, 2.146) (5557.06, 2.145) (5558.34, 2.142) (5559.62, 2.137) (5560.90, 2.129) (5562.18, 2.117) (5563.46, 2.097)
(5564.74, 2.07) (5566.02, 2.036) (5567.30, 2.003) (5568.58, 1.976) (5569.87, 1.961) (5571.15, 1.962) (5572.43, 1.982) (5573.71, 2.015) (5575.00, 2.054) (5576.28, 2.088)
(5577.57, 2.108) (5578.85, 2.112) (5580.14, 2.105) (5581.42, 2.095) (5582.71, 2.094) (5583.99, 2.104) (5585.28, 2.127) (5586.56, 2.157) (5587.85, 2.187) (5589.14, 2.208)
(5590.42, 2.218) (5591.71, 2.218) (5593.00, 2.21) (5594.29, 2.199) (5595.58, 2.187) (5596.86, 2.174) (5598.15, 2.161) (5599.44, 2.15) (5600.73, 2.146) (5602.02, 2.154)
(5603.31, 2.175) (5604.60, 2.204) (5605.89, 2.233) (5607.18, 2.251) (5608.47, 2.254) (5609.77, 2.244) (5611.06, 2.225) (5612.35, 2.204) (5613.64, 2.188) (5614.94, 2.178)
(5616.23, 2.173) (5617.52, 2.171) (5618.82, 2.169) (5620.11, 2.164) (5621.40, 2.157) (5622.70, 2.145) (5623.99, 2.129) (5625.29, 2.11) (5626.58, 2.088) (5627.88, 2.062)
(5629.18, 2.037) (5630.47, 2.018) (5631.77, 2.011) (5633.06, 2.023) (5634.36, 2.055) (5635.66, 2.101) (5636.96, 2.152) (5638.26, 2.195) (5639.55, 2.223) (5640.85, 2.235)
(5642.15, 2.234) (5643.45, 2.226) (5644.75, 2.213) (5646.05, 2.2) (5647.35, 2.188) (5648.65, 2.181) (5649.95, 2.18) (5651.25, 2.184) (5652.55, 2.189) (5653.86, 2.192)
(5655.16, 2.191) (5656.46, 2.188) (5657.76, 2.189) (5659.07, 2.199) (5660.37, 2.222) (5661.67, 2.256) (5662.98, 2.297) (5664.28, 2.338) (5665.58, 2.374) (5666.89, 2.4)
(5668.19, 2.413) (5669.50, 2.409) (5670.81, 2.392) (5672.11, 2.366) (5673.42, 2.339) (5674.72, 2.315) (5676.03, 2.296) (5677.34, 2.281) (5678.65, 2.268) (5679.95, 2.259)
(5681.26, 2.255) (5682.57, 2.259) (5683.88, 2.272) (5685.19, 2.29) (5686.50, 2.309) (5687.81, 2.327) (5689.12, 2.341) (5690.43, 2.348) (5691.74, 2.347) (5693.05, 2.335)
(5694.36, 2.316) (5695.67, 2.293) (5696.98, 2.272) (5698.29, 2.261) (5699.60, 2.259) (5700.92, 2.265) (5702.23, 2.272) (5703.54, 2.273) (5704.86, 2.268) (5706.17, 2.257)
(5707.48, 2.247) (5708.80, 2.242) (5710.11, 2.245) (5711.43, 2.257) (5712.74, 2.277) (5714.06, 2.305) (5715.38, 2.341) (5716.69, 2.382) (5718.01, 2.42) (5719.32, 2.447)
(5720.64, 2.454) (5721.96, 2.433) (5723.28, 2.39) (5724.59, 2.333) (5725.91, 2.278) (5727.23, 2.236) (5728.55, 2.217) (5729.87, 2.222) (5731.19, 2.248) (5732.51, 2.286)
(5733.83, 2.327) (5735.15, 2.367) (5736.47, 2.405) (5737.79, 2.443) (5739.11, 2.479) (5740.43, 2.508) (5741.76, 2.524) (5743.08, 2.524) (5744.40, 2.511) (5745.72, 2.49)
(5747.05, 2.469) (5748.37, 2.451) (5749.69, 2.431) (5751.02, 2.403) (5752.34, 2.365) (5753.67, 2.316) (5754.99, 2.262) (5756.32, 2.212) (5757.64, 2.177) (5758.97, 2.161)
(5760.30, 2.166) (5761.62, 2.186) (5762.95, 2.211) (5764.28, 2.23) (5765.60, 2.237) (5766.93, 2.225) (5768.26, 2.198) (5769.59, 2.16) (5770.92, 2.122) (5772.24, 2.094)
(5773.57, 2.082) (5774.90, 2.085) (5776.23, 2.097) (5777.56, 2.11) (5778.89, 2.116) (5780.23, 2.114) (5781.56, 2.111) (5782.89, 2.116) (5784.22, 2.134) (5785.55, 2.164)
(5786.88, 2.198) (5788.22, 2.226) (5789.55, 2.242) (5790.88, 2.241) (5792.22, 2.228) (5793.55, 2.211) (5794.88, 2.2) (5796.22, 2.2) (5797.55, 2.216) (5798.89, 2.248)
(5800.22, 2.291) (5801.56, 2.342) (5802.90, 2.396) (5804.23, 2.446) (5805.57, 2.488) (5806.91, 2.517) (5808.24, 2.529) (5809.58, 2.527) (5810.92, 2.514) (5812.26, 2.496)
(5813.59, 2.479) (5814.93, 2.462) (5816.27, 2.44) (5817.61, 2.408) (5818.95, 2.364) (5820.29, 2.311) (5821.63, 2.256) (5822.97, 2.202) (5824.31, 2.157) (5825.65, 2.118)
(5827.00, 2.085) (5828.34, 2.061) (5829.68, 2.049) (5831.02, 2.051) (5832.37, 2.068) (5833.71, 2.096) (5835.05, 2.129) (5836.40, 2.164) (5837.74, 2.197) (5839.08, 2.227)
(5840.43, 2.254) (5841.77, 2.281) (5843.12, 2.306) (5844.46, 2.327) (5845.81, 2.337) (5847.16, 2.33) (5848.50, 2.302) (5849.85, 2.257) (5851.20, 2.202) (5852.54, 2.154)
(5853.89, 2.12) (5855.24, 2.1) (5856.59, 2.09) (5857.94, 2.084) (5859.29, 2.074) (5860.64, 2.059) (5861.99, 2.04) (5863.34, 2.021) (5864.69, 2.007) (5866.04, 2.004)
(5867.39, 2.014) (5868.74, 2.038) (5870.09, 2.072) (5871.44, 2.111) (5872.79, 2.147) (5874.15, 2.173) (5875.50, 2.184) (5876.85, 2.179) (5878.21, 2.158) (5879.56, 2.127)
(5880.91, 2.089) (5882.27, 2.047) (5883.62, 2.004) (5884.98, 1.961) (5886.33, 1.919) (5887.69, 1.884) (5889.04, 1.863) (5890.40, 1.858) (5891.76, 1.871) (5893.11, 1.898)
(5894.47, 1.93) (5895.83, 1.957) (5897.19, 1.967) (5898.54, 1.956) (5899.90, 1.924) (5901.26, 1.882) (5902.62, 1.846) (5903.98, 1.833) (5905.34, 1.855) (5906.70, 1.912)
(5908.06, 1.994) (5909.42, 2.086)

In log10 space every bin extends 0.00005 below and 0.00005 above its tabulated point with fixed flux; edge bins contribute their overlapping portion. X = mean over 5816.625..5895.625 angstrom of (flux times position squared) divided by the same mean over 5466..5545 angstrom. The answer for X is 1.14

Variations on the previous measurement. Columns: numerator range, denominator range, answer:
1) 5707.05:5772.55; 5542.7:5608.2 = 1.16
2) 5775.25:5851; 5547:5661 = 1.13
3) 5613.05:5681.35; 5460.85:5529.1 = 1.12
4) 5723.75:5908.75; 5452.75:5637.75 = 1.14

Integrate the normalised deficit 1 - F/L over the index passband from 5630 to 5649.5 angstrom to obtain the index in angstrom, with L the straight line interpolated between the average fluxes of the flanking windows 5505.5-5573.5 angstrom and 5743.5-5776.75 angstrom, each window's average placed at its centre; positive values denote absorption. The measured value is 0.4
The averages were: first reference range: 2.15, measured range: 2.15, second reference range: 2.26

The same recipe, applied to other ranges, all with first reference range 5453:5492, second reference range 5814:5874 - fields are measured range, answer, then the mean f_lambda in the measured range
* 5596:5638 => -1.9 angstrom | 2.15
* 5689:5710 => -1.9 angstrom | 2.29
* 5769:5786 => 0.2 angstrom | 2.12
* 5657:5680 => -2.6 angstrom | 2.31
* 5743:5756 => -1.8 angstrom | 2.41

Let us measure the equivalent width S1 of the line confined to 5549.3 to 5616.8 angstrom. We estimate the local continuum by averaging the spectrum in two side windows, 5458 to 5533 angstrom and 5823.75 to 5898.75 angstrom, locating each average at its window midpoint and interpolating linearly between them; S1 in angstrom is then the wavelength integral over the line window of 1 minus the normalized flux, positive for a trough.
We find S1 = -1.64 angstrom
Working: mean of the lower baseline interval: 2.08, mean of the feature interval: 2.14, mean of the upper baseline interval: 2.09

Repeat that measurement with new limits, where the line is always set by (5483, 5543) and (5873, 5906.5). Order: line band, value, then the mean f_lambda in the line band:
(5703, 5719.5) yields -2.0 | 2.3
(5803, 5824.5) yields -4.4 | 2.42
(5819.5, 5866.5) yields -3.8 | 2.16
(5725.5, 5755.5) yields -5.0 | 2.38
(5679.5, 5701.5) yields -2.4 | 2.29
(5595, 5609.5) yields -0.6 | 2.19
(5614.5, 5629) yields -0.3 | 2.14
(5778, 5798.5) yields -1.6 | 2.18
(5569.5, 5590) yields 0.3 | 2.09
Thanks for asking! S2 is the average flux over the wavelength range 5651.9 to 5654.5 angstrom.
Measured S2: 2.18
